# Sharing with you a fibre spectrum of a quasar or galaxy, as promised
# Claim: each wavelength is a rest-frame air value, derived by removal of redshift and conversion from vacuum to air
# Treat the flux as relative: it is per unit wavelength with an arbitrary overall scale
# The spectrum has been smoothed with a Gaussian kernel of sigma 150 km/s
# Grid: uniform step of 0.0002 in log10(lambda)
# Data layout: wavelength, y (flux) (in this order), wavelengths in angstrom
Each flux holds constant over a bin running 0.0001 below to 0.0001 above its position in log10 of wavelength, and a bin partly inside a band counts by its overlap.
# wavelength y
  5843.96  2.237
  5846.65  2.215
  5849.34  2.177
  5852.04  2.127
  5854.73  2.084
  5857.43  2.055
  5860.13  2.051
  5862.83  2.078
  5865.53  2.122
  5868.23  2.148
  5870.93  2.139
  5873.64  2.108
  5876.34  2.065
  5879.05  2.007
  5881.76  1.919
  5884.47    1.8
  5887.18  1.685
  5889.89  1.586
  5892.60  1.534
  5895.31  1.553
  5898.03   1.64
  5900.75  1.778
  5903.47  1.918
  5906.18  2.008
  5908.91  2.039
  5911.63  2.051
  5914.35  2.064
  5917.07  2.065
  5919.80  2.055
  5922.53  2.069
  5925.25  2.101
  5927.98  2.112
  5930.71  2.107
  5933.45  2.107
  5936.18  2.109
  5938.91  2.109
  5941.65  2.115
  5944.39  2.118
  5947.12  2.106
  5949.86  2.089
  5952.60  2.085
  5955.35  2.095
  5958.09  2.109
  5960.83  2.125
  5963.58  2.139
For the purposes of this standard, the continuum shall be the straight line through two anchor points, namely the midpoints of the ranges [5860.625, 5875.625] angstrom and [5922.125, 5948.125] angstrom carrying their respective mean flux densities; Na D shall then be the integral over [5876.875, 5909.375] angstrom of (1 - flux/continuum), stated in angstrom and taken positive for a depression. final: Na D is 5.0 angstrom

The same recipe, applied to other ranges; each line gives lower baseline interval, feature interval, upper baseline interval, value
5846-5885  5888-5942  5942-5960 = 3.64 angstrom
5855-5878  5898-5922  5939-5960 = 1.37 angstrom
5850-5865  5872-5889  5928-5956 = 1.35 angstrom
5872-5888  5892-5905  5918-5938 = 1.97 angstrom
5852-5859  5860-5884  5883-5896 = -2.54 angstrom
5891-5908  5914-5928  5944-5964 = -1.40 angstrom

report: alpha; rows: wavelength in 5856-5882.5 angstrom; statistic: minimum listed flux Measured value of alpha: 1.919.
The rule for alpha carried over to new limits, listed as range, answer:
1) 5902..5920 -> 1.918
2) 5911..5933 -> 2.051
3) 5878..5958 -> 1.534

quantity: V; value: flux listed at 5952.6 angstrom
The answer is 2.085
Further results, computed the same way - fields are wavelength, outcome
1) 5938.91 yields 2.109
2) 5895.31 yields 1.553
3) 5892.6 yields 1.534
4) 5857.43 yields 2.055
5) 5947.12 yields 2.106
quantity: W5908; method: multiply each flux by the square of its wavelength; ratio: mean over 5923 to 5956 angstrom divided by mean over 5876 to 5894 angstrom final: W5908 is 1.2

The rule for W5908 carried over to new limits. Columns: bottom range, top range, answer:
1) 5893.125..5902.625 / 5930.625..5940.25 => 1.29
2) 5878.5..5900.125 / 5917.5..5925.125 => 1.23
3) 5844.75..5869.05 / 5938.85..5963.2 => 1.03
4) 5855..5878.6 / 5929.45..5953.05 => 1.03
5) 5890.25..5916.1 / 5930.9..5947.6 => 1.16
